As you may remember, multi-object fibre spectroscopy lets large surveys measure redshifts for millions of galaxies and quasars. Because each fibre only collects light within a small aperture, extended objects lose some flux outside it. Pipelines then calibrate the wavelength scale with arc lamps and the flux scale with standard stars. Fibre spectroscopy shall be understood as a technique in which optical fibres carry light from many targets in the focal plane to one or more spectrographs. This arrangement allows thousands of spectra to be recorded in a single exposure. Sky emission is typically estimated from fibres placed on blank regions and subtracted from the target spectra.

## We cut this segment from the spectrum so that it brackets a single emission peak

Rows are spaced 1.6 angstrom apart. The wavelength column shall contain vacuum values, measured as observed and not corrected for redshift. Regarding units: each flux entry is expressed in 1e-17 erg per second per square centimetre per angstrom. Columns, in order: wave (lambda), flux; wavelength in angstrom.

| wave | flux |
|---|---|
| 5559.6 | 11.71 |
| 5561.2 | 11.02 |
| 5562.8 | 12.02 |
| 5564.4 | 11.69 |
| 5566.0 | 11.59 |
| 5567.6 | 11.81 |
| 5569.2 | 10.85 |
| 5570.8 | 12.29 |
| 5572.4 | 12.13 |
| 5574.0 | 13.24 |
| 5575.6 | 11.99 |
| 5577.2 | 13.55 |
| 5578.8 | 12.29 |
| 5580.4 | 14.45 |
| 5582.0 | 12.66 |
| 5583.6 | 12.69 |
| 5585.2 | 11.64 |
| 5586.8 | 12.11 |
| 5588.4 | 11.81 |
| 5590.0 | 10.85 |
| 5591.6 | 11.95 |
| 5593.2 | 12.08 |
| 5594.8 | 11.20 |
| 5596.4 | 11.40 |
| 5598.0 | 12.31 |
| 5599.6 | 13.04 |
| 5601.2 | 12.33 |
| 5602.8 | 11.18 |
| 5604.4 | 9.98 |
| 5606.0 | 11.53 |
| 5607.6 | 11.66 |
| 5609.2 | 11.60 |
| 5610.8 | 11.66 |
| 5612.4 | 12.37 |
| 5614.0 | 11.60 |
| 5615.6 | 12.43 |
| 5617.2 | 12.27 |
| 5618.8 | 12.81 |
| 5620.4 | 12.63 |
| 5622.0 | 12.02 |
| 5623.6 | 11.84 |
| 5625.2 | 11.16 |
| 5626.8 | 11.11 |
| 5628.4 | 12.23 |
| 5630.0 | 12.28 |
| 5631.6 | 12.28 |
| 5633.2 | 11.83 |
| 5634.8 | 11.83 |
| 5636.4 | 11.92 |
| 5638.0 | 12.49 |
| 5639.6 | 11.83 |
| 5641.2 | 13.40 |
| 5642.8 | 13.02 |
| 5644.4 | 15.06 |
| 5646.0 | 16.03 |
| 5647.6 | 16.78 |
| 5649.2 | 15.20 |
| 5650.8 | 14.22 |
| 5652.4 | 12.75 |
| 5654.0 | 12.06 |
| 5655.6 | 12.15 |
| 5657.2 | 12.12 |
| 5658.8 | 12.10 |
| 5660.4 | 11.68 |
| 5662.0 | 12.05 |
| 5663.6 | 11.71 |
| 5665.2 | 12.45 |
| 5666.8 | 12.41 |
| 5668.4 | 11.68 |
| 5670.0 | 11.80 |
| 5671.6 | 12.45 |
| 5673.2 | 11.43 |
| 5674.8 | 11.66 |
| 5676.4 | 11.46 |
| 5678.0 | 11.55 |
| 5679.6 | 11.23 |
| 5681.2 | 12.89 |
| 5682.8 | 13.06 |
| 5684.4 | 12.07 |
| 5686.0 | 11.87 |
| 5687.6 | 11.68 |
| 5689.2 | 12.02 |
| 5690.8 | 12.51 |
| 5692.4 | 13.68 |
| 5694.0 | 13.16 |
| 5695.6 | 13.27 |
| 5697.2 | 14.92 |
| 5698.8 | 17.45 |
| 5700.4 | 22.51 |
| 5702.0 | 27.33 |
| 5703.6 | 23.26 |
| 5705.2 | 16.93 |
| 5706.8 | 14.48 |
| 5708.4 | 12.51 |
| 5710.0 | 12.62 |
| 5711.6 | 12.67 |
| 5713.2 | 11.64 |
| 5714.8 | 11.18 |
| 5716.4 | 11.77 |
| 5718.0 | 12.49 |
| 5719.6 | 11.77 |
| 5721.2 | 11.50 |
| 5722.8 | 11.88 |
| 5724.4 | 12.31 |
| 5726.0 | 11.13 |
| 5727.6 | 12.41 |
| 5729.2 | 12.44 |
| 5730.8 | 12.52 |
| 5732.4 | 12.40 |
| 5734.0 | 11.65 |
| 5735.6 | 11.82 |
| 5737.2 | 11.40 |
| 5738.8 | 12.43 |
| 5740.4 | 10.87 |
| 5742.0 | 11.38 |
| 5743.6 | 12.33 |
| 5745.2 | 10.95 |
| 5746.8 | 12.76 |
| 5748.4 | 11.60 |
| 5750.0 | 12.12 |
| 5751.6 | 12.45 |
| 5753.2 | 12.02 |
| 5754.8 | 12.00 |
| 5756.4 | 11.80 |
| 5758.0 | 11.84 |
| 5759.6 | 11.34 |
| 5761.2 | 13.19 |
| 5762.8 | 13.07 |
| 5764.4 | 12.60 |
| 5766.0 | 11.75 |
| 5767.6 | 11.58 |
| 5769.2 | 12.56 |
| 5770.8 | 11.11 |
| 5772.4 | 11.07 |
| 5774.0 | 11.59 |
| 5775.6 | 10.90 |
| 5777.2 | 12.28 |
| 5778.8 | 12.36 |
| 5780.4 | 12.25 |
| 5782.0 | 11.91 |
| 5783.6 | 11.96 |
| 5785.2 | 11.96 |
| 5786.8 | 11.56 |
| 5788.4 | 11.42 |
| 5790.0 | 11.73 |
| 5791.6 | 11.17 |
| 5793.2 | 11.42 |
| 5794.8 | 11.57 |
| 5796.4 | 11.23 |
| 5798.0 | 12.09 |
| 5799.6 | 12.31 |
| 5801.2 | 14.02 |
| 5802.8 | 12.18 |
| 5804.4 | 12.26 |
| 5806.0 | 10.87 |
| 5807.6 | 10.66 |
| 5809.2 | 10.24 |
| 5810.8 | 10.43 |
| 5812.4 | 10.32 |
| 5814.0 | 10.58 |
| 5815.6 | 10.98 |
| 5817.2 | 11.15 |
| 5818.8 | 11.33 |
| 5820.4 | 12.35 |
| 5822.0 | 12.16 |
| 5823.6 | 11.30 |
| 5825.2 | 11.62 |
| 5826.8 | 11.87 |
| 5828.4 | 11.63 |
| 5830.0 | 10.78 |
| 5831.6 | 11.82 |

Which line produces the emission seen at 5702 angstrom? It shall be [O III]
